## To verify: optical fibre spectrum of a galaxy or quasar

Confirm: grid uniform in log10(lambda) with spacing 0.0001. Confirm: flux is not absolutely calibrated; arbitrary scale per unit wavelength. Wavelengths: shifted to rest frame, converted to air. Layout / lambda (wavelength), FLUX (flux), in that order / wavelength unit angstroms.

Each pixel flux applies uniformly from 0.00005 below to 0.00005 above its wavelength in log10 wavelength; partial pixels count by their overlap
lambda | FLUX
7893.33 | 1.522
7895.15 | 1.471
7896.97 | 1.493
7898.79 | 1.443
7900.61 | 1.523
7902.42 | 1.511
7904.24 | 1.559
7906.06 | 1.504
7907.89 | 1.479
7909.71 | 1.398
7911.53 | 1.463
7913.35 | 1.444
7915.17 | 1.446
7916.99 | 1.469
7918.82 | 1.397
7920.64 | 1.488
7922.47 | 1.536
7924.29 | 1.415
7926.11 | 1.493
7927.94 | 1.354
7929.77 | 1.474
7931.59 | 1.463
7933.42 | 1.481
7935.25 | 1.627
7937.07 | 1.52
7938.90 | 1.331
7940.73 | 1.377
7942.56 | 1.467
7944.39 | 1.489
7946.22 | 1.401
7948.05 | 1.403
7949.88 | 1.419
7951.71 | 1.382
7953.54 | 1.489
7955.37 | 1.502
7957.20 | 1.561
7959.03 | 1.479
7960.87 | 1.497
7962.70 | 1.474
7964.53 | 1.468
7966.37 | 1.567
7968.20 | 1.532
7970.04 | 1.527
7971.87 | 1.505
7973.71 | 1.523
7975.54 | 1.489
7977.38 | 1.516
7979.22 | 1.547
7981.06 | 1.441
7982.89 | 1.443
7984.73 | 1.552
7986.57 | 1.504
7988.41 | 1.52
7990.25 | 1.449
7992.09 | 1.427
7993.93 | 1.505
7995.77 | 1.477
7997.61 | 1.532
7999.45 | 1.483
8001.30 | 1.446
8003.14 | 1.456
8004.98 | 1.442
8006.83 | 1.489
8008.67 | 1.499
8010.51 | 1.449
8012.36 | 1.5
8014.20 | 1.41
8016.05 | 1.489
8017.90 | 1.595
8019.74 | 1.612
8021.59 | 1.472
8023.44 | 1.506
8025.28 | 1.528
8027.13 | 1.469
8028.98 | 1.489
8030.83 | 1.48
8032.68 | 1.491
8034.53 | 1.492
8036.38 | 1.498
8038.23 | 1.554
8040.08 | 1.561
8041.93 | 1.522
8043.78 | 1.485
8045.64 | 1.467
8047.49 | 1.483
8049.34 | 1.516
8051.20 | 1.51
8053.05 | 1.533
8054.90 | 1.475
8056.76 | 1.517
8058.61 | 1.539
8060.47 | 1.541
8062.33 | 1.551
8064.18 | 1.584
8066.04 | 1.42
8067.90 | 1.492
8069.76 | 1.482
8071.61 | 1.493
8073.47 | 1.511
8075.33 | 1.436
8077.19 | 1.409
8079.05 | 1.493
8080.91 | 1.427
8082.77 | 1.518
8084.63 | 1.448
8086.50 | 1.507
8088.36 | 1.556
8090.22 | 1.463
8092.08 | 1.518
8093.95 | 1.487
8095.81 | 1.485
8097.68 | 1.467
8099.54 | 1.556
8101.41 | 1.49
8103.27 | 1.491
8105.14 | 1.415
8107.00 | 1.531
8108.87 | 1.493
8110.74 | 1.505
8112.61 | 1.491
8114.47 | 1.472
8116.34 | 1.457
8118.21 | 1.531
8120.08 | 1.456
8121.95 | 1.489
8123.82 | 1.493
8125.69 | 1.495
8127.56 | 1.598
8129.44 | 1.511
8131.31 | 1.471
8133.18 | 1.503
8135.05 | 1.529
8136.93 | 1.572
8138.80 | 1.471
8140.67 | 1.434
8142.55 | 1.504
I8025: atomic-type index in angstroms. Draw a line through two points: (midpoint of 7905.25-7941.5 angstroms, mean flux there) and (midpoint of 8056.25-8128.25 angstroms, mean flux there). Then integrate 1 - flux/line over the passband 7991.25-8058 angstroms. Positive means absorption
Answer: -0.7 angstroms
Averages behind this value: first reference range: 1.46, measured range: 1.5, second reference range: 1.49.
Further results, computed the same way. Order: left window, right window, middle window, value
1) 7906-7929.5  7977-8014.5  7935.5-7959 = 0.17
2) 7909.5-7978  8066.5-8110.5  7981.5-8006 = -0.05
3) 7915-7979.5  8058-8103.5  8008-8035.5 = -0.24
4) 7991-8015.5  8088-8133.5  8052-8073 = -0.38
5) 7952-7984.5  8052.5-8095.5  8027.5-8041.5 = -0.10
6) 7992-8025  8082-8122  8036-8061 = -0.39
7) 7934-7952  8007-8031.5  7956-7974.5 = -0.67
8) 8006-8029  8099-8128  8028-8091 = 0.01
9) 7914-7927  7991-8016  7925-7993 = -0.51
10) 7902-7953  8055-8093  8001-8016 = 0.14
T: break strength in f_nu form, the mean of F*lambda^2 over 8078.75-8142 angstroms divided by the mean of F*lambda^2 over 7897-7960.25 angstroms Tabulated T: 1.1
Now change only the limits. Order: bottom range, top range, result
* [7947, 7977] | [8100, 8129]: 1.04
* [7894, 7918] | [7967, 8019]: 1.03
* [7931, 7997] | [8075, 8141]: 1.04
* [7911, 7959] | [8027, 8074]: 1.06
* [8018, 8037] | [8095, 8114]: 1.01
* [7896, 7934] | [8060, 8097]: 1.06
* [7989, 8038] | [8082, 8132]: 1.03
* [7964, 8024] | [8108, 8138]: 1.04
